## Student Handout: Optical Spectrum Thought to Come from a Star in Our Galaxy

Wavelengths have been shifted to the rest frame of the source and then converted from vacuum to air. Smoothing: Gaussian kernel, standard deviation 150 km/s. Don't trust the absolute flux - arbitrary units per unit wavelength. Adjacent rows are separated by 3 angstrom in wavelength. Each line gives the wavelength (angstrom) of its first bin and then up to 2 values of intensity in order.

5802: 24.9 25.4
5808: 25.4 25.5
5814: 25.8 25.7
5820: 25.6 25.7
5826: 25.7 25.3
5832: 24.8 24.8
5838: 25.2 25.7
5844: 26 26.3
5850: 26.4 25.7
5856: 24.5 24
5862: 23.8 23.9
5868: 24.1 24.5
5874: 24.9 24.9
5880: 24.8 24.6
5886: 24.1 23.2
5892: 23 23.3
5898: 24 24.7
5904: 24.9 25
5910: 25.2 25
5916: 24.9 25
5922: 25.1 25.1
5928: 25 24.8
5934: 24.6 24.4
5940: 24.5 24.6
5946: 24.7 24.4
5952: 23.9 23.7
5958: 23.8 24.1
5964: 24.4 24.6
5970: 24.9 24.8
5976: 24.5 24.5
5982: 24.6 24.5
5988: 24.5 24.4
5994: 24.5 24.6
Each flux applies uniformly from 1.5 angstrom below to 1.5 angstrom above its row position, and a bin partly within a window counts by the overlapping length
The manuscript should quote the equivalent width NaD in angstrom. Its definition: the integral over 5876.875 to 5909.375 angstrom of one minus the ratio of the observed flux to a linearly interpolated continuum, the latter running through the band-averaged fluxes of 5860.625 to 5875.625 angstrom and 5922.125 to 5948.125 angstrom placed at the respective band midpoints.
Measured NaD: 0.3 angstrom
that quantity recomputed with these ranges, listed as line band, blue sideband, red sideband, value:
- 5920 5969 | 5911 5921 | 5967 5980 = 0.67 angstrom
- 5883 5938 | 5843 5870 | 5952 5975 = 0.22 angstrom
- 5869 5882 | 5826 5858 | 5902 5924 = 0.26 angstrom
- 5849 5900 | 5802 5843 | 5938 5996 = 1.51 angstrom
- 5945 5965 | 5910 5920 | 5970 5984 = 0.52 angstrom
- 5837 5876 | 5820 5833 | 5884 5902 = -0.54 angstrom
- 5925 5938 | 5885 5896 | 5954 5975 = -0.46 angstrom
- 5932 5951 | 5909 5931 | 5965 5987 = 0.26 angstrom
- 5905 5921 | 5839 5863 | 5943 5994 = -0.11 angstrom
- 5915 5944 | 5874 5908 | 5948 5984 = -0.60 angstrom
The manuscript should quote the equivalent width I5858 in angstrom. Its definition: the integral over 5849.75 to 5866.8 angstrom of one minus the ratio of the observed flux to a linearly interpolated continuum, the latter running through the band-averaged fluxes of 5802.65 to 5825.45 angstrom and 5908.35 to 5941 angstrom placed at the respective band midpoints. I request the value 0.5 angstrom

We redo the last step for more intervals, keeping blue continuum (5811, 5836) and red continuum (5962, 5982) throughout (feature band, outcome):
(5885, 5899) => 0.9 angstrom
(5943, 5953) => 0.1 angstrom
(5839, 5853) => -0.4 angstrom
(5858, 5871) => 0.6 angstrom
